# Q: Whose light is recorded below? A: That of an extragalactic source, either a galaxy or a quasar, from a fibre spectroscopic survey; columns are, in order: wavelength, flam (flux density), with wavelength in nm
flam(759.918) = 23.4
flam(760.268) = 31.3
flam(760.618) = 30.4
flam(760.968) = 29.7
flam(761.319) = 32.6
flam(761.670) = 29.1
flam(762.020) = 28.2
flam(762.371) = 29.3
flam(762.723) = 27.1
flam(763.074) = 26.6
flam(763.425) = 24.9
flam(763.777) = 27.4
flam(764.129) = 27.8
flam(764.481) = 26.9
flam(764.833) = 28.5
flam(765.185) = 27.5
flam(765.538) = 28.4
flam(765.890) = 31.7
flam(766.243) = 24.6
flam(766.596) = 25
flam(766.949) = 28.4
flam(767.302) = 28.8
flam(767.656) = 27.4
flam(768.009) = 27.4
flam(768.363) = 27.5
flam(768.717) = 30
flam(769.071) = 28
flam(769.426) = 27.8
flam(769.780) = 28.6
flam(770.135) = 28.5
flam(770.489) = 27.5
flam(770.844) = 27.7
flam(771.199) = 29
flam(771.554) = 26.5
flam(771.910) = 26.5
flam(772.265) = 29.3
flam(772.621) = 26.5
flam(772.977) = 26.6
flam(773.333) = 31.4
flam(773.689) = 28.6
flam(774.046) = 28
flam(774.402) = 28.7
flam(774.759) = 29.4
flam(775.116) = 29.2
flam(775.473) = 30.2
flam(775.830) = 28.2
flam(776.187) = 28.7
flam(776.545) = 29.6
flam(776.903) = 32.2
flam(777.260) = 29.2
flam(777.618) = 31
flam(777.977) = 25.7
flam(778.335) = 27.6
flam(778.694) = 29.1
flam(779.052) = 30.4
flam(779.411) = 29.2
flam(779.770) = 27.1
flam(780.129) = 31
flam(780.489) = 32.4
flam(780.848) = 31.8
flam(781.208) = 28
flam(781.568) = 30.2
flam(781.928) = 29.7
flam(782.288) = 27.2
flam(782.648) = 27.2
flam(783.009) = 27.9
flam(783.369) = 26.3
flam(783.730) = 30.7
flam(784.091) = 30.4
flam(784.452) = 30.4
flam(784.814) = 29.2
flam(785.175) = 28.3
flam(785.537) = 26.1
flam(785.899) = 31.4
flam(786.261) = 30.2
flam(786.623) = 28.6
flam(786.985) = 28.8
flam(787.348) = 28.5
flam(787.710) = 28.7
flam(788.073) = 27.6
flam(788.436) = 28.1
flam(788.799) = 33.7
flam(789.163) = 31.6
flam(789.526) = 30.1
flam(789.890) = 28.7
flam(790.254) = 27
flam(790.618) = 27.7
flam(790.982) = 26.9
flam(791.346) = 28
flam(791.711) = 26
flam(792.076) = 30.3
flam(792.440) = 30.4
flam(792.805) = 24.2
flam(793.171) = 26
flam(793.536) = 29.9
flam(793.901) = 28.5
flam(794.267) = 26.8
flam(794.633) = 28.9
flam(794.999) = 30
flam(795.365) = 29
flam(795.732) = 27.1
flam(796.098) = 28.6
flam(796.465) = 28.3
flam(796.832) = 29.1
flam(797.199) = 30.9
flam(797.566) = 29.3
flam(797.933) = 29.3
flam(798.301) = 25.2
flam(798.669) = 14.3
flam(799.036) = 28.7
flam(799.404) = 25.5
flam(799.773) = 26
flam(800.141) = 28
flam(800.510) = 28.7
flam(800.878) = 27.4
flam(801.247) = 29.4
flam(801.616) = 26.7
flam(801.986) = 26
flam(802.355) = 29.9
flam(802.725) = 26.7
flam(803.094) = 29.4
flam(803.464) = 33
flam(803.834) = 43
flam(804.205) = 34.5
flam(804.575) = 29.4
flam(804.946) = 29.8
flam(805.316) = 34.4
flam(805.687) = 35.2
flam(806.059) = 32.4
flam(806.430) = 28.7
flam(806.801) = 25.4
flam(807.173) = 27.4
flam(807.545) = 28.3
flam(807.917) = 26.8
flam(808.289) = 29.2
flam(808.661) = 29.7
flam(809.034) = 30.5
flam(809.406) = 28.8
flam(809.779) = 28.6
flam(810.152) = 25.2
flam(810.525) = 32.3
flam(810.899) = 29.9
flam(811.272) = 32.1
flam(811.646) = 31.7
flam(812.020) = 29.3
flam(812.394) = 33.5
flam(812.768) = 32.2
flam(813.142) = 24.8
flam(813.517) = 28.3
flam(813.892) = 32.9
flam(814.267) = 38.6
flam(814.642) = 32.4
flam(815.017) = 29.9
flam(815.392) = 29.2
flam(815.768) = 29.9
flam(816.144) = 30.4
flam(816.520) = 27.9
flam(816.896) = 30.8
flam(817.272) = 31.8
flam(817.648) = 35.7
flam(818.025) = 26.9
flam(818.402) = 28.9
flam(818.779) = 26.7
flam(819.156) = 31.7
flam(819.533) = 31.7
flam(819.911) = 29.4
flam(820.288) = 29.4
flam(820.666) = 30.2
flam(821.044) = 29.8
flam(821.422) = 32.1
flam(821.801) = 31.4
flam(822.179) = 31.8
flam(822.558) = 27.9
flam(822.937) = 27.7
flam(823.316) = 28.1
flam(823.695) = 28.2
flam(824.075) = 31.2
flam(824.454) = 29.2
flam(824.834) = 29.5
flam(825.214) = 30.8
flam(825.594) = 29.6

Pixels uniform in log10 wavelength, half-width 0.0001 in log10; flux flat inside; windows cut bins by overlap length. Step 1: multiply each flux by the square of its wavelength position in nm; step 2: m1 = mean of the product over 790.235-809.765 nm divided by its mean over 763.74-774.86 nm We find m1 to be 1.11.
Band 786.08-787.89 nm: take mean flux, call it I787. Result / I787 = 29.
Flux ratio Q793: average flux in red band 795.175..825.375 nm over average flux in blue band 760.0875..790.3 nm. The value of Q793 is 1.0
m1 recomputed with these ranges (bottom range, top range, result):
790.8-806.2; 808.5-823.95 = 1.09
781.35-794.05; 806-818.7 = 1.11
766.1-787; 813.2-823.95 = 1.17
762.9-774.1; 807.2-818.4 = 1.22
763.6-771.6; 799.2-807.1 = 1.18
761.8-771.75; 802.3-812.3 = 1.22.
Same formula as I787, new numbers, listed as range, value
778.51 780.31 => 29.4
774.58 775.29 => 29.3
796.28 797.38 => 29.4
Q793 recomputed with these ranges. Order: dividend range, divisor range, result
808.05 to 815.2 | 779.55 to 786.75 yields 1.04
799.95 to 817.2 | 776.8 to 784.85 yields 1.03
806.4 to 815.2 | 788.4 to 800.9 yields 1.07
